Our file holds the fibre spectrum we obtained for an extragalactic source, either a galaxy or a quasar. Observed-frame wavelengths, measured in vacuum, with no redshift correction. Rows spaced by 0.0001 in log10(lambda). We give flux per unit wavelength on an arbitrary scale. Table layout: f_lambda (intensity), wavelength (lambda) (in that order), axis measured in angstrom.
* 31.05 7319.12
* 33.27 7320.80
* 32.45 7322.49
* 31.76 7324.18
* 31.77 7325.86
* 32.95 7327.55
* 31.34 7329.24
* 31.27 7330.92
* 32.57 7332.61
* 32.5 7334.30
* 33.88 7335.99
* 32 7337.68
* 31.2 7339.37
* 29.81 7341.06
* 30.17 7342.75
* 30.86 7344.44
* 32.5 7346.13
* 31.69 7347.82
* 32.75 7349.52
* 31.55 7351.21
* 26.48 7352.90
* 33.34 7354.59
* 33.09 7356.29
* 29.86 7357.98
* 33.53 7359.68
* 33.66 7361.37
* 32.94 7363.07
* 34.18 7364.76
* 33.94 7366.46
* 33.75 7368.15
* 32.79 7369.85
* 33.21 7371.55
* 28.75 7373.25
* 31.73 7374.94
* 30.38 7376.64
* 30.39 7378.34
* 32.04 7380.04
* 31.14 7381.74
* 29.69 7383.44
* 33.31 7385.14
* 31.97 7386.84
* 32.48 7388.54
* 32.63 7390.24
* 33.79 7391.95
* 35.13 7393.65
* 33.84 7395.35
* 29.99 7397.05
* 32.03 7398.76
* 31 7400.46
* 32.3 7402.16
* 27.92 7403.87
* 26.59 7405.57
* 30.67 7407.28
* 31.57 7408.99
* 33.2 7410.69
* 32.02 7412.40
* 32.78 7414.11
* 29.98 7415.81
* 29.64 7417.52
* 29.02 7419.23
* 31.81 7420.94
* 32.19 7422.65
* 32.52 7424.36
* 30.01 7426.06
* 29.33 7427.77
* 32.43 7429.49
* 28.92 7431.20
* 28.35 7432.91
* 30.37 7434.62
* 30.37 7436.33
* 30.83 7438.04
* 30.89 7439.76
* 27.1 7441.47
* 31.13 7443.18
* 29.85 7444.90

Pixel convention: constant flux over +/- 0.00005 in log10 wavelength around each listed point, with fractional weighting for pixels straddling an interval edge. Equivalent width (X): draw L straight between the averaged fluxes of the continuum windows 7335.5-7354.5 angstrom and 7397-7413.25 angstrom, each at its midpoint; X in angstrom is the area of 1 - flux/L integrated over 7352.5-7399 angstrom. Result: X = -1.8 angstrom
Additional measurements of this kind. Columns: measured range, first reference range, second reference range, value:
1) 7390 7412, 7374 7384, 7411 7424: -0.3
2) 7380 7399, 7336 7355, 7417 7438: -1.0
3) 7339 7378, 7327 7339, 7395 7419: 0.0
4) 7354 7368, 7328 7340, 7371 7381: -0.7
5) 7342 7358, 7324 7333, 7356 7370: 0.7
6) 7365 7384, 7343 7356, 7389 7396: 0.6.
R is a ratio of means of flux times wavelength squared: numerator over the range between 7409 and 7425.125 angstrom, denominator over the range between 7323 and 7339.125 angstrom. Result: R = 1.0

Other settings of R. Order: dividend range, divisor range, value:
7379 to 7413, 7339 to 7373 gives 1.00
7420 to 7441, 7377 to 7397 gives 0.96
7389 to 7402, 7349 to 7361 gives 1.04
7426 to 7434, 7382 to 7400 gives 0.93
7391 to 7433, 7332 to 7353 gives 1.01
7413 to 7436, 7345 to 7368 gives 0.96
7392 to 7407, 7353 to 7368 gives 0.96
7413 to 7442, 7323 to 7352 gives 0.98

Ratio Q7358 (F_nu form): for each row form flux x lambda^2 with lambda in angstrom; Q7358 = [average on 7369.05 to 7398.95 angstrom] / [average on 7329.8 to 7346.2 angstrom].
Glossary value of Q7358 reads 1.02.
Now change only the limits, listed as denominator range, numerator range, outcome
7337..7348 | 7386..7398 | 1.07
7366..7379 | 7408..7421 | 0.99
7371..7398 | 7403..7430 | 0.97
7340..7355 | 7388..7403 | 1.07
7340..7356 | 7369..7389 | 1.02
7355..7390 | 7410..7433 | 0.97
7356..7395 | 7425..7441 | 0.95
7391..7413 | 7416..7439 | 0.97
